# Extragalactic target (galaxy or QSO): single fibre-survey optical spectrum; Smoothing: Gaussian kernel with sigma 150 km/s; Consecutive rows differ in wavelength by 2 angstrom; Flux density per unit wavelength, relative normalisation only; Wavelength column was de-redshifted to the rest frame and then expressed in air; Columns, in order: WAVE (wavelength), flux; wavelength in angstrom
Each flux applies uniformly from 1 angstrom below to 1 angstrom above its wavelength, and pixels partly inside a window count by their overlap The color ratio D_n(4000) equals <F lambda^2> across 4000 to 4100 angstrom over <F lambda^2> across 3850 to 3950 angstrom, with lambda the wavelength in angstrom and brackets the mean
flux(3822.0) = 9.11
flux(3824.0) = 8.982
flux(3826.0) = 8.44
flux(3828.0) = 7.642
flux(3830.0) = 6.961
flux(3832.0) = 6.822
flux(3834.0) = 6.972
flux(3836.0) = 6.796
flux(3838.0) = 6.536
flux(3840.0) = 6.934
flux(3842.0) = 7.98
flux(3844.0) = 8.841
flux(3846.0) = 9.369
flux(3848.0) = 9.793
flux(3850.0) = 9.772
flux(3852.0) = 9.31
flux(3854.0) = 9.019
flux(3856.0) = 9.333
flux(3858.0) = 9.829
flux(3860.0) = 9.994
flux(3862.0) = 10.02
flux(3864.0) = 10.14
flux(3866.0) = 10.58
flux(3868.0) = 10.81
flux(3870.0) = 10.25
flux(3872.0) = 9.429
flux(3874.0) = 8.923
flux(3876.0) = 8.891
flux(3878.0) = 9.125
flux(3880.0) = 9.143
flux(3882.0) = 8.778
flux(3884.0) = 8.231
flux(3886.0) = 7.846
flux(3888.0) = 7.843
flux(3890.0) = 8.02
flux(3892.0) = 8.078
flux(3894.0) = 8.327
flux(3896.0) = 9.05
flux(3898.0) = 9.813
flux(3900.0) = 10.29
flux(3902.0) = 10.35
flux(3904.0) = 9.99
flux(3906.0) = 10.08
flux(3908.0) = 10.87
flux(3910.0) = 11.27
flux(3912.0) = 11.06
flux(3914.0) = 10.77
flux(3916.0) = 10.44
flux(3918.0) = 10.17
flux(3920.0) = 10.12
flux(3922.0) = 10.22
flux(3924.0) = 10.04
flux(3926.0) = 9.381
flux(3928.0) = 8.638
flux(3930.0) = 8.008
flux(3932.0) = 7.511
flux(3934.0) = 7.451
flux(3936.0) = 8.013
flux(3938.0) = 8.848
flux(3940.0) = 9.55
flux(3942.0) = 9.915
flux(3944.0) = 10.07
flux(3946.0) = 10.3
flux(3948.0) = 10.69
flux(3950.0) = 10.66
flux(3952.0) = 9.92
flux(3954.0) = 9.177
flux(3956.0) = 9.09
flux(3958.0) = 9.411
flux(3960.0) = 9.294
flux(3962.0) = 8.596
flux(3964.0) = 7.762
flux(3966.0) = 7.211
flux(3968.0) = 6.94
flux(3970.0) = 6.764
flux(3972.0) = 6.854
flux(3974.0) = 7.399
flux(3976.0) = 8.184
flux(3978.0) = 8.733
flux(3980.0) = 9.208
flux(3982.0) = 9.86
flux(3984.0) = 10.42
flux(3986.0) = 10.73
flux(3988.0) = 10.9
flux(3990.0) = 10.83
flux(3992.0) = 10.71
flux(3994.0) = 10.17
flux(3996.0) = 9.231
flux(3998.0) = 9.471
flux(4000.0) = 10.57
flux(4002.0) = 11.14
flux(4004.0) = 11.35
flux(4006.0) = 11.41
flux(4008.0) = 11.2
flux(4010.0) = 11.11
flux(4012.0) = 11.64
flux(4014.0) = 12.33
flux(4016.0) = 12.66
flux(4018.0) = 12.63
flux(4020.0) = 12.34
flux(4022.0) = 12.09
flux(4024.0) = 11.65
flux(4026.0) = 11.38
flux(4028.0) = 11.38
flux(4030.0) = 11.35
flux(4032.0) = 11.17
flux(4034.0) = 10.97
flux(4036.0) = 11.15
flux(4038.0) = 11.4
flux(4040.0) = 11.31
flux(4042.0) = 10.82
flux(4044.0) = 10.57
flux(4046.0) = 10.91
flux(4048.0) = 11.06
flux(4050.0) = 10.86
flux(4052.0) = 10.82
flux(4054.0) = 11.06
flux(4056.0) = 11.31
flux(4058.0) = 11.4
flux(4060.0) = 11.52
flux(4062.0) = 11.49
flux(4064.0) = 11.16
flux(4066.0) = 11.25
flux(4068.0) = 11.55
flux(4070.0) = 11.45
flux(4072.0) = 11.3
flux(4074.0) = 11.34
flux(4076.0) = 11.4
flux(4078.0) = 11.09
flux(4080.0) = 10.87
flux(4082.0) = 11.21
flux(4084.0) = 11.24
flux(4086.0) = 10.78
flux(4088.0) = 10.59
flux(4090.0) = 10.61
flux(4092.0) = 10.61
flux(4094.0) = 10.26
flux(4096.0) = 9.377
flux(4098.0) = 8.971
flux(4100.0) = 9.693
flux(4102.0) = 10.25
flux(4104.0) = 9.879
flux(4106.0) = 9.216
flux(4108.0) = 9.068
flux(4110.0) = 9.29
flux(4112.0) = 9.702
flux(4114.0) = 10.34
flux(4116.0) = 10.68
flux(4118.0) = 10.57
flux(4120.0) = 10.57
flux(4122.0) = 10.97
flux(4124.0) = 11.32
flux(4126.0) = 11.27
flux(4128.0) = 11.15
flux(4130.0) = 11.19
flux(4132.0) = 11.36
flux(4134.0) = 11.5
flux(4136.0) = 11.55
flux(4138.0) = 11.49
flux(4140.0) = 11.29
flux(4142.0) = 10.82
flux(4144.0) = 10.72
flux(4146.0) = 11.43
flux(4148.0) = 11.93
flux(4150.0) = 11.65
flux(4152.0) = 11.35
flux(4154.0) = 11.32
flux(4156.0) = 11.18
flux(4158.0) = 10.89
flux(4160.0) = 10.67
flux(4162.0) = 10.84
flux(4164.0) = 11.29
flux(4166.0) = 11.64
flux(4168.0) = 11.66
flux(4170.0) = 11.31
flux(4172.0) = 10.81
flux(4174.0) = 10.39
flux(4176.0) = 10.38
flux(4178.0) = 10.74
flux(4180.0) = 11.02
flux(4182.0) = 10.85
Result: 1.27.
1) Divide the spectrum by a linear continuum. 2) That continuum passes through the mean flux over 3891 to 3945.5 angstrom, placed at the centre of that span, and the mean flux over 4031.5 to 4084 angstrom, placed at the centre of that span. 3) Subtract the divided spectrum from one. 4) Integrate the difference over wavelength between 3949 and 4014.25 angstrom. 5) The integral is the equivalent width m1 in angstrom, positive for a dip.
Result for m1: 4.4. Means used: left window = 9.57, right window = 11.2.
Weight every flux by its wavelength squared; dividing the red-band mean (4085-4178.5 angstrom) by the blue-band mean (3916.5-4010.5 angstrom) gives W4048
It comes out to 1.24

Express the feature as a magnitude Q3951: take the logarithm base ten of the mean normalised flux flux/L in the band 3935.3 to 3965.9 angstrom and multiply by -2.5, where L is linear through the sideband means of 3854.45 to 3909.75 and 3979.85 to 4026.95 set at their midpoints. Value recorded 0.109 mag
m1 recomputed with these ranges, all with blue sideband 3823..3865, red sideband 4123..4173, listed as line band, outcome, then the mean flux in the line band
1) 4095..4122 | 2.6 angstrom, 9.86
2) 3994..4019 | -3.0 angstrom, 11.2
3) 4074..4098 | 0.1 angstrom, 10.7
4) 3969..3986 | 2.1 angstrom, 8.56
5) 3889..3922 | -3.0 angstrom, 9.93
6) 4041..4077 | -2.4 angstrom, 11.2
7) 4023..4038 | -1.6 angstrom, 11.3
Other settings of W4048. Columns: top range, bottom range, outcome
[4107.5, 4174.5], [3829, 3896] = 1.44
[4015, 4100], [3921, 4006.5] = 1.25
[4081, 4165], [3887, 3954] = 1.24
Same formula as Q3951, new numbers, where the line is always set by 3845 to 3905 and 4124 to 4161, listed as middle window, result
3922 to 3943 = 0.11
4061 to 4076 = -0.06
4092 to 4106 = 0.12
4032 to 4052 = -0.05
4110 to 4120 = 0.08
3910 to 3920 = -0.11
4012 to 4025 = -0.18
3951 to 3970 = 0.17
